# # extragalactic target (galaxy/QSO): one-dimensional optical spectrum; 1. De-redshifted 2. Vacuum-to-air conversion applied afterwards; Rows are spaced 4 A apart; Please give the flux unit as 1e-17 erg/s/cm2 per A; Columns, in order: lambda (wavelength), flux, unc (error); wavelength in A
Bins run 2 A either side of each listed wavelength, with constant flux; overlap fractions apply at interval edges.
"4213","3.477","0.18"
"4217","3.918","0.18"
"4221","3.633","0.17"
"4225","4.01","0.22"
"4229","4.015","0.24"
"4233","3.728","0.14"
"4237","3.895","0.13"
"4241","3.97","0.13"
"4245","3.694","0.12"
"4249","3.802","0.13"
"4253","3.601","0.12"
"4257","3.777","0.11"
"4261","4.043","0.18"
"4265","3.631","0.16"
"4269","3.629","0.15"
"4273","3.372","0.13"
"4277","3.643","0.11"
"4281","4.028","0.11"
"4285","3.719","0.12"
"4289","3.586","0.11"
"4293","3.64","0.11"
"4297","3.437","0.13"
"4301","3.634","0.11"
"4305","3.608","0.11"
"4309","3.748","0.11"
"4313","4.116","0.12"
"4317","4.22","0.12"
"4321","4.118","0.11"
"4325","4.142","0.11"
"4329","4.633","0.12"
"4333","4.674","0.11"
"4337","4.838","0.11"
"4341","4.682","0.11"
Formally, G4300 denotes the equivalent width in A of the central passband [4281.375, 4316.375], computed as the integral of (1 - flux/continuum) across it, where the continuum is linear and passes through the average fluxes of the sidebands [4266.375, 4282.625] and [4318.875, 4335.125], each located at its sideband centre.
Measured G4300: 2.4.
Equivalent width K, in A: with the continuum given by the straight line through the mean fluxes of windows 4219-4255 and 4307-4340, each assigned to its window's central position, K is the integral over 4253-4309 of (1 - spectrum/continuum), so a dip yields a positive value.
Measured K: 5.5 A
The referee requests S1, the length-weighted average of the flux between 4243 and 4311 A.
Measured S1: 3.68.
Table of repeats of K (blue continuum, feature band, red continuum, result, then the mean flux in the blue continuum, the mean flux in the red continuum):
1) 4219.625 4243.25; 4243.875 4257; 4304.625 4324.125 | 0.7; 3.88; 4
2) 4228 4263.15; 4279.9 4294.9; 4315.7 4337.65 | 1.5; 3.83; 4.42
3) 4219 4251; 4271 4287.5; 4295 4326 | 0.7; 3.84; 3.87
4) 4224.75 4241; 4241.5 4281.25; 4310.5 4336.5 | 3.2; 3.91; 4.34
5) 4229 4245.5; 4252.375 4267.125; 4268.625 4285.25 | -0.1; 3.86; 3.68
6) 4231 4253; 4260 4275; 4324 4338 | 1.4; 3.8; 4.58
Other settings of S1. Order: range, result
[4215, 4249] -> 3.85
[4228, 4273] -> 3.77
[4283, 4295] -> 3.65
